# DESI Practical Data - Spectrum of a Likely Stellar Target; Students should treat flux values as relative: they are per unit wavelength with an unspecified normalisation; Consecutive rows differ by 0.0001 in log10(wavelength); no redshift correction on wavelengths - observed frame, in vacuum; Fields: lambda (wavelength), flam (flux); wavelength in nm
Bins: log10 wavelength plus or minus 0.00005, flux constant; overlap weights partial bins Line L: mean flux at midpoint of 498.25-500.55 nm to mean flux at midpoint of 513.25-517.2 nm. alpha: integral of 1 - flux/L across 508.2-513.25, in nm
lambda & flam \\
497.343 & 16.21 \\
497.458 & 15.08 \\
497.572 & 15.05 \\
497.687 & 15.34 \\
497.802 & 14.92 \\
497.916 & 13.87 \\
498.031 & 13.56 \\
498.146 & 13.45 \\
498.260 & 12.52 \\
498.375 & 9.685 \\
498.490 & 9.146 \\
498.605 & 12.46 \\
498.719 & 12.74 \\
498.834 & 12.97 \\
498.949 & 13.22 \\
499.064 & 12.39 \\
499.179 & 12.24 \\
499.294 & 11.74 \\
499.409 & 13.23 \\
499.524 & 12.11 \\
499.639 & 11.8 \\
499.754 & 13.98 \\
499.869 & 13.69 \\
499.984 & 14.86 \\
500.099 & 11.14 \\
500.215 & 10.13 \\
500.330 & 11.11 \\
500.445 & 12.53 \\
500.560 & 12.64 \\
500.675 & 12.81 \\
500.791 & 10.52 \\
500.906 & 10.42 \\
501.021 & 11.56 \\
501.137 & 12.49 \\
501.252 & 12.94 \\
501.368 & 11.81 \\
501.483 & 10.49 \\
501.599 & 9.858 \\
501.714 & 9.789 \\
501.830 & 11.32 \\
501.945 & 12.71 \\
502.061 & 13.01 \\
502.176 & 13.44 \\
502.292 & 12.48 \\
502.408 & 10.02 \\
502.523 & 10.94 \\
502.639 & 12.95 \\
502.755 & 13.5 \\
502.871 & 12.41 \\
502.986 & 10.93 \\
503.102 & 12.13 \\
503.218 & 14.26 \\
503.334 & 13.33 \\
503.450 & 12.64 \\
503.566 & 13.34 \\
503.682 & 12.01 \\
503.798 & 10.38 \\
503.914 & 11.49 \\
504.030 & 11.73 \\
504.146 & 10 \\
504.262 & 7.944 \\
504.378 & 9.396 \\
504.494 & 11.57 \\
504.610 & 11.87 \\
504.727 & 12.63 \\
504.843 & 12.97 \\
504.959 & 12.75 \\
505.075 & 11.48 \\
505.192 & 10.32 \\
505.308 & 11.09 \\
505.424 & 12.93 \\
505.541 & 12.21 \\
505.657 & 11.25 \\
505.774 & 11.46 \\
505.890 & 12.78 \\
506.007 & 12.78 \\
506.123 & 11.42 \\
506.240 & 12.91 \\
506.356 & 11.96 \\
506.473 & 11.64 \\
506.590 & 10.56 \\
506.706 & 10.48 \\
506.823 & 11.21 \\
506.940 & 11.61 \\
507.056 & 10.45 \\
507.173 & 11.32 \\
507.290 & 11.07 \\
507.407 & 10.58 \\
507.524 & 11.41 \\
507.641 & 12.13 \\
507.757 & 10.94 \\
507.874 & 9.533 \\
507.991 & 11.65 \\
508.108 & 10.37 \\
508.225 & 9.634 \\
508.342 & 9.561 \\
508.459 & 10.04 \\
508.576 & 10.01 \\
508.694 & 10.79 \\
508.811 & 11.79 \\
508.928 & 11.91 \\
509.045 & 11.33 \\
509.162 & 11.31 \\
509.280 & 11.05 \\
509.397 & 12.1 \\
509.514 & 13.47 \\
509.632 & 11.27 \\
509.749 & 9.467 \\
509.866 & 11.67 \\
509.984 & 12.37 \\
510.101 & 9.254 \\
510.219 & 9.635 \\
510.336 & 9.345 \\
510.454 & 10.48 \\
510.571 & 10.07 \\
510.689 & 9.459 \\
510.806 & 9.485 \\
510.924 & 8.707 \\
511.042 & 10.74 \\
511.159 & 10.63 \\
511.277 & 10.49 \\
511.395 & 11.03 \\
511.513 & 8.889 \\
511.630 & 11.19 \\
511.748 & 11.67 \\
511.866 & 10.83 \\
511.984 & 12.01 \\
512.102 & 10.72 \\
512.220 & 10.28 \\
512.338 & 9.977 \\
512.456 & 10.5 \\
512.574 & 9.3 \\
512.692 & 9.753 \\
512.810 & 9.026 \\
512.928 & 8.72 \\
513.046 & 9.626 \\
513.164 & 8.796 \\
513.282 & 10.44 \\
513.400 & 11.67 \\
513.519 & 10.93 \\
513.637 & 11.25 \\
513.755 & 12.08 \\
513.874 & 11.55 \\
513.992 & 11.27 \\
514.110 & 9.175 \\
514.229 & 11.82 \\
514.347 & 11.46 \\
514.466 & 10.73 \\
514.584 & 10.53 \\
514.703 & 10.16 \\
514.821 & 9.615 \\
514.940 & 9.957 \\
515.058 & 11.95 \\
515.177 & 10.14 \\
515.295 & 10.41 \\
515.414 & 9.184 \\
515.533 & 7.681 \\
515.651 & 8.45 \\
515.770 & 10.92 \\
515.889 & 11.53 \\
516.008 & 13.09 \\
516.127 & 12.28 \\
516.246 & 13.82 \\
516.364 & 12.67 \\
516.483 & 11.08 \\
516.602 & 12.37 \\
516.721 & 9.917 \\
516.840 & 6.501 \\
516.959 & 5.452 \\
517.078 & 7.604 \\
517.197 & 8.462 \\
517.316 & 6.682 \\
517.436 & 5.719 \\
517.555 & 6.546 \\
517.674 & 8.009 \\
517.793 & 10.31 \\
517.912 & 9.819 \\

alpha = 0.25 nm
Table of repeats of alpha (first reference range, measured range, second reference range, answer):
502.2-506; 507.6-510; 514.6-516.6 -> 0.080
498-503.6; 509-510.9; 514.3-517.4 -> 0.033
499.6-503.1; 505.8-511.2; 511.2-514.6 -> 0.077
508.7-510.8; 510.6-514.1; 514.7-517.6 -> 0.014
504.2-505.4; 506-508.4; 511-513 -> -0.026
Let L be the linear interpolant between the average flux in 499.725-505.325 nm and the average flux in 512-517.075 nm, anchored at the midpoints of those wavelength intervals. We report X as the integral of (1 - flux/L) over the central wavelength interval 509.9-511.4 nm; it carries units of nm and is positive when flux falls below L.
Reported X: 0.10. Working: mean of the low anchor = 11.8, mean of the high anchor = 10.4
